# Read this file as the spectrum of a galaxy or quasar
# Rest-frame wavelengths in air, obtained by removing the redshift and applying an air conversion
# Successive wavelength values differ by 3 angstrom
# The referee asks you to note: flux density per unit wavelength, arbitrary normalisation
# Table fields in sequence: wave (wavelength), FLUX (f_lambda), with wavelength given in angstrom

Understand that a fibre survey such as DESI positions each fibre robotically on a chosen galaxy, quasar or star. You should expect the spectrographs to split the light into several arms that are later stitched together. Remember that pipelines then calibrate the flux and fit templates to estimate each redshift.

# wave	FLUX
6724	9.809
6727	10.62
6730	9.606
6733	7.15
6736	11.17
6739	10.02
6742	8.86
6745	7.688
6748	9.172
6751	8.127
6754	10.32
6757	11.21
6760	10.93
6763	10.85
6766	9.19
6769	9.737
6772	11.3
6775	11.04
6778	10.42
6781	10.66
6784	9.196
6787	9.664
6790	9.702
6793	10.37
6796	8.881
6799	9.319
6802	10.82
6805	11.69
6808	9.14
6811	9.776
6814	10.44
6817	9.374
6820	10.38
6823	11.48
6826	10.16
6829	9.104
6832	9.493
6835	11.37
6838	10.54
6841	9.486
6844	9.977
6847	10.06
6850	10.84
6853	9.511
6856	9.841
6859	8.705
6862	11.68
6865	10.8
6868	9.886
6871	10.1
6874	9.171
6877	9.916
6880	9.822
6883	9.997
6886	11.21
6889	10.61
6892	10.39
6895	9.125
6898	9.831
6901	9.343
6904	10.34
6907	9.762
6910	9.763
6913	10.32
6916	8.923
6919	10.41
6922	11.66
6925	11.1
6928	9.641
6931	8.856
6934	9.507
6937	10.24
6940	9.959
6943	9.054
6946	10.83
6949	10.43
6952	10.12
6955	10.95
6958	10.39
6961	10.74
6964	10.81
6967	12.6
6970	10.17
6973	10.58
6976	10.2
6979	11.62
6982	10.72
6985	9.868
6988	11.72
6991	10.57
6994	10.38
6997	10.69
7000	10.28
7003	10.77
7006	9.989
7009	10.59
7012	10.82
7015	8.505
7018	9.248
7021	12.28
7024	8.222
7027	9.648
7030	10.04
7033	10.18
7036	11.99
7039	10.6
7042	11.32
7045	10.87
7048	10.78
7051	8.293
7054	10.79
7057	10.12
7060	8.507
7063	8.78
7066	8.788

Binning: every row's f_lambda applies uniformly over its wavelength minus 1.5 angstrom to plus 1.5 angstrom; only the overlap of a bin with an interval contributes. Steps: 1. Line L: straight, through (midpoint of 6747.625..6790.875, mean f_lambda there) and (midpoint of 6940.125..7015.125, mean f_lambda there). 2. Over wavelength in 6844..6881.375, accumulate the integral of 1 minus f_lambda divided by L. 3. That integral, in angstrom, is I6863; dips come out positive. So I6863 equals 1.08 angstrom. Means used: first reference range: 10.1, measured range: 10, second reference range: 10.6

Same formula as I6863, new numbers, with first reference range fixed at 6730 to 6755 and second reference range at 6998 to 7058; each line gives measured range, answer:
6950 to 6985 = -2.6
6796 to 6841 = -3.6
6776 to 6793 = -1.4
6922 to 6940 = -0.3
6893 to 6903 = 0.2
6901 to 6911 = -0.1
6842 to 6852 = -0.7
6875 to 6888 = -0.7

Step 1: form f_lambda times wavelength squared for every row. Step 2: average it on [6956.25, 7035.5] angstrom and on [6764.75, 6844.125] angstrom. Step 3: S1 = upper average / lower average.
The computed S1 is 1.09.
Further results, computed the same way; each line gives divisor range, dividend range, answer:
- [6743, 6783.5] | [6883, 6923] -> 1.05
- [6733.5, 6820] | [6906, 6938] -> 1.05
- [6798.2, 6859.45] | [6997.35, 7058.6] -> 1.08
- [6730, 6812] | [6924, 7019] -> 1.12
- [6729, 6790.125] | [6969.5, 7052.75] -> 1.14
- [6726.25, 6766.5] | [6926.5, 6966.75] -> 1.12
